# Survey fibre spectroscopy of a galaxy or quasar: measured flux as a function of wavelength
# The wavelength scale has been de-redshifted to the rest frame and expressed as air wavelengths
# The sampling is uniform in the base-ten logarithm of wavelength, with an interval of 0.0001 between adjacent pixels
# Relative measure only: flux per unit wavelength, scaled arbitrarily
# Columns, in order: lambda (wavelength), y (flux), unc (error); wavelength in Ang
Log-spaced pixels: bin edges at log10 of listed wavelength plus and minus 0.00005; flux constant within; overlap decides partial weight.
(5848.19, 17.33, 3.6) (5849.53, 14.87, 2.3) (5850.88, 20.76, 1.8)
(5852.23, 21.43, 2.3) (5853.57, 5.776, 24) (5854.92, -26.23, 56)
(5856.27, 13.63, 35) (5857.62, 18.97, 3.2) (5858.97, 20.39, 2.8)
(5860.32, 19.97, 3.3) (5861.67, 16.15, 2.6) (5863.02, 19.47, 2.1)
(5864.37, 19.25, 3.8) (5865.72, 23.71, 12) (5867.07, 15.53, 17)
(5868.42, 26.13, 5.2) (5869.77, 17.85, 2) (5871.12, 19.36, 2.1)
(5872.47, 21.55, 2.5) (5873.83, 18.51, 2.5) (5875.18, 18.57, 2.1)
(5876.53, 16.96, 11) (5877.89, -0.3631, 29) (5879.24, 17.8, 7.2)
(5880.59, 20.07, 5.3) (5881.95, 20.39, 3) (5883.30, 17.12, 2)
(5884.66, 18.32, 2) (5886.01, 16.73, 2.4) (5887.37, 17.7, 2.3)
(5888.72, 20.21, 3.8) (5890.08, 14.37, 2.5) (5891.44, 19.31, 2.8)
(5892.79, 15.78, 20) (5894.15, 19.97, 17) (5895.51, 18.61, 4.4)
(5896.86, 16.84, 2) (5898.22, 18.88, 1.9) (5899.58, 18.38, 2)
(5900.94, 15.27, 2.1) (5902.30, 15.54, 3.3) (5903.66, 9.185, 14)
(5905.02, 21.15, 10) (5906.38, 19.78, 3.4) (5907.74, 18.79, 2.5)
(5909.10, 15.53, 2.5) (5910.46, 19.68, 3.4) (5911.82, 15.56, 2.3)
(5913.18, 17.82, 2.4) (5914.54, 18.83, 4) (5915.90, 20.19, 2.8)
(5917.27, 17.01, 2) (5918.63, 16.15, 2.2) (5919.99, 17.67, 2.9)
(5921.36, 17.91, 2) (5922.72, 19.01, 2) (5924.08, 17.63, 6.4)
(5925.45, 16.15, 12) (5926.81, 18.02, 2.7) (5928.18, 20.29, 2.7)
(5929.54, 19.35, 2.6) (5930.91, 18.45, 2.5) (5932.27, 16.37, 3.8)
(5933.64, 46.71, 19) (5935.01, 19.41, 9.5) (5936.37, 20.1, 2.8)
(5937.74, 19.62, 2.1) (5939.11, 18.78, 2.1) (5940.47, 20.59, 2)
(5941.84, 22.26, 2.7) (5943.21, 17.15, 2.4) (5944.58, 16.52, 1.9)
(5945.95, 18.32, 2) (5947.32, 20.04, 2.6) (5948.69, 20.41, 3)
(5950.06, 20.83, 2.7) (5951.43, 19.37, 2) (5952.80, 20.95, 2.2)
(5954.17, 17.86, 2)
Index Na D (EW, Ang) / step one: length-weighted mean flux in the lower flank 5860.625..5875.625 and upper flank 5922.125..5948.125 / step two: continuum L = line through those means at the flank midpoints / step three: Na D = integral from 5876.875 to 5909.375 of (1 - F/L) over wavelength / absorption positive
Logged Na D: 4.9 Ang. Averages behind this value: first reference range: 19.7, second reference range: 20.3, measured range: 16.9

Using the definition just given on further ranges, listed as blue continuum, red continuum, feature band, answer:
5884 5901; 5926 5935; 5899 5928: 4.4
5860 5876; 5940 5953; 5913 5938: -0.4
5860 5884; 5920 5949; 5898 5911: 1.4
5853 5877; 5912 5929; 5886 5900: -0.8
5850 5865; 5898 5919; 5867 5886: -3.5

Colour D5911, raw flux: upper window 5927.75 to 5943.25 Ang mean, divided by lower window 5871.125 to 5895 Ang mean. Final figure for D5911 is 1.26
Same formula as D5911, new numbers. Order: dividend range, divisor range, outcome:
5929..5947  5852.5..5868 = 1.53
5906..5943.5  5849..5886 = 1.21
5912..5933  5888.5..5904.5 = 1.07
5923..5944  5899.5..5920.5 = 1.20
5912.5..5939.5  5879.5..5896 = 1.09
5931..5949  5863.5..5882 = 1.17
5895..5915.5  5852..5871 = 1.15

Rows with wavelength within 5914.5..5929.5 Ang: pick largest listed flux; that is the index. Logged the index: 20.29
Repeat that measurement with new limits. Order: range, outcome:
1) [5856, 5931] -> 26.13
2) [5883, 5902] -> 20.21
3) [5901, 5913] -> 21.15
